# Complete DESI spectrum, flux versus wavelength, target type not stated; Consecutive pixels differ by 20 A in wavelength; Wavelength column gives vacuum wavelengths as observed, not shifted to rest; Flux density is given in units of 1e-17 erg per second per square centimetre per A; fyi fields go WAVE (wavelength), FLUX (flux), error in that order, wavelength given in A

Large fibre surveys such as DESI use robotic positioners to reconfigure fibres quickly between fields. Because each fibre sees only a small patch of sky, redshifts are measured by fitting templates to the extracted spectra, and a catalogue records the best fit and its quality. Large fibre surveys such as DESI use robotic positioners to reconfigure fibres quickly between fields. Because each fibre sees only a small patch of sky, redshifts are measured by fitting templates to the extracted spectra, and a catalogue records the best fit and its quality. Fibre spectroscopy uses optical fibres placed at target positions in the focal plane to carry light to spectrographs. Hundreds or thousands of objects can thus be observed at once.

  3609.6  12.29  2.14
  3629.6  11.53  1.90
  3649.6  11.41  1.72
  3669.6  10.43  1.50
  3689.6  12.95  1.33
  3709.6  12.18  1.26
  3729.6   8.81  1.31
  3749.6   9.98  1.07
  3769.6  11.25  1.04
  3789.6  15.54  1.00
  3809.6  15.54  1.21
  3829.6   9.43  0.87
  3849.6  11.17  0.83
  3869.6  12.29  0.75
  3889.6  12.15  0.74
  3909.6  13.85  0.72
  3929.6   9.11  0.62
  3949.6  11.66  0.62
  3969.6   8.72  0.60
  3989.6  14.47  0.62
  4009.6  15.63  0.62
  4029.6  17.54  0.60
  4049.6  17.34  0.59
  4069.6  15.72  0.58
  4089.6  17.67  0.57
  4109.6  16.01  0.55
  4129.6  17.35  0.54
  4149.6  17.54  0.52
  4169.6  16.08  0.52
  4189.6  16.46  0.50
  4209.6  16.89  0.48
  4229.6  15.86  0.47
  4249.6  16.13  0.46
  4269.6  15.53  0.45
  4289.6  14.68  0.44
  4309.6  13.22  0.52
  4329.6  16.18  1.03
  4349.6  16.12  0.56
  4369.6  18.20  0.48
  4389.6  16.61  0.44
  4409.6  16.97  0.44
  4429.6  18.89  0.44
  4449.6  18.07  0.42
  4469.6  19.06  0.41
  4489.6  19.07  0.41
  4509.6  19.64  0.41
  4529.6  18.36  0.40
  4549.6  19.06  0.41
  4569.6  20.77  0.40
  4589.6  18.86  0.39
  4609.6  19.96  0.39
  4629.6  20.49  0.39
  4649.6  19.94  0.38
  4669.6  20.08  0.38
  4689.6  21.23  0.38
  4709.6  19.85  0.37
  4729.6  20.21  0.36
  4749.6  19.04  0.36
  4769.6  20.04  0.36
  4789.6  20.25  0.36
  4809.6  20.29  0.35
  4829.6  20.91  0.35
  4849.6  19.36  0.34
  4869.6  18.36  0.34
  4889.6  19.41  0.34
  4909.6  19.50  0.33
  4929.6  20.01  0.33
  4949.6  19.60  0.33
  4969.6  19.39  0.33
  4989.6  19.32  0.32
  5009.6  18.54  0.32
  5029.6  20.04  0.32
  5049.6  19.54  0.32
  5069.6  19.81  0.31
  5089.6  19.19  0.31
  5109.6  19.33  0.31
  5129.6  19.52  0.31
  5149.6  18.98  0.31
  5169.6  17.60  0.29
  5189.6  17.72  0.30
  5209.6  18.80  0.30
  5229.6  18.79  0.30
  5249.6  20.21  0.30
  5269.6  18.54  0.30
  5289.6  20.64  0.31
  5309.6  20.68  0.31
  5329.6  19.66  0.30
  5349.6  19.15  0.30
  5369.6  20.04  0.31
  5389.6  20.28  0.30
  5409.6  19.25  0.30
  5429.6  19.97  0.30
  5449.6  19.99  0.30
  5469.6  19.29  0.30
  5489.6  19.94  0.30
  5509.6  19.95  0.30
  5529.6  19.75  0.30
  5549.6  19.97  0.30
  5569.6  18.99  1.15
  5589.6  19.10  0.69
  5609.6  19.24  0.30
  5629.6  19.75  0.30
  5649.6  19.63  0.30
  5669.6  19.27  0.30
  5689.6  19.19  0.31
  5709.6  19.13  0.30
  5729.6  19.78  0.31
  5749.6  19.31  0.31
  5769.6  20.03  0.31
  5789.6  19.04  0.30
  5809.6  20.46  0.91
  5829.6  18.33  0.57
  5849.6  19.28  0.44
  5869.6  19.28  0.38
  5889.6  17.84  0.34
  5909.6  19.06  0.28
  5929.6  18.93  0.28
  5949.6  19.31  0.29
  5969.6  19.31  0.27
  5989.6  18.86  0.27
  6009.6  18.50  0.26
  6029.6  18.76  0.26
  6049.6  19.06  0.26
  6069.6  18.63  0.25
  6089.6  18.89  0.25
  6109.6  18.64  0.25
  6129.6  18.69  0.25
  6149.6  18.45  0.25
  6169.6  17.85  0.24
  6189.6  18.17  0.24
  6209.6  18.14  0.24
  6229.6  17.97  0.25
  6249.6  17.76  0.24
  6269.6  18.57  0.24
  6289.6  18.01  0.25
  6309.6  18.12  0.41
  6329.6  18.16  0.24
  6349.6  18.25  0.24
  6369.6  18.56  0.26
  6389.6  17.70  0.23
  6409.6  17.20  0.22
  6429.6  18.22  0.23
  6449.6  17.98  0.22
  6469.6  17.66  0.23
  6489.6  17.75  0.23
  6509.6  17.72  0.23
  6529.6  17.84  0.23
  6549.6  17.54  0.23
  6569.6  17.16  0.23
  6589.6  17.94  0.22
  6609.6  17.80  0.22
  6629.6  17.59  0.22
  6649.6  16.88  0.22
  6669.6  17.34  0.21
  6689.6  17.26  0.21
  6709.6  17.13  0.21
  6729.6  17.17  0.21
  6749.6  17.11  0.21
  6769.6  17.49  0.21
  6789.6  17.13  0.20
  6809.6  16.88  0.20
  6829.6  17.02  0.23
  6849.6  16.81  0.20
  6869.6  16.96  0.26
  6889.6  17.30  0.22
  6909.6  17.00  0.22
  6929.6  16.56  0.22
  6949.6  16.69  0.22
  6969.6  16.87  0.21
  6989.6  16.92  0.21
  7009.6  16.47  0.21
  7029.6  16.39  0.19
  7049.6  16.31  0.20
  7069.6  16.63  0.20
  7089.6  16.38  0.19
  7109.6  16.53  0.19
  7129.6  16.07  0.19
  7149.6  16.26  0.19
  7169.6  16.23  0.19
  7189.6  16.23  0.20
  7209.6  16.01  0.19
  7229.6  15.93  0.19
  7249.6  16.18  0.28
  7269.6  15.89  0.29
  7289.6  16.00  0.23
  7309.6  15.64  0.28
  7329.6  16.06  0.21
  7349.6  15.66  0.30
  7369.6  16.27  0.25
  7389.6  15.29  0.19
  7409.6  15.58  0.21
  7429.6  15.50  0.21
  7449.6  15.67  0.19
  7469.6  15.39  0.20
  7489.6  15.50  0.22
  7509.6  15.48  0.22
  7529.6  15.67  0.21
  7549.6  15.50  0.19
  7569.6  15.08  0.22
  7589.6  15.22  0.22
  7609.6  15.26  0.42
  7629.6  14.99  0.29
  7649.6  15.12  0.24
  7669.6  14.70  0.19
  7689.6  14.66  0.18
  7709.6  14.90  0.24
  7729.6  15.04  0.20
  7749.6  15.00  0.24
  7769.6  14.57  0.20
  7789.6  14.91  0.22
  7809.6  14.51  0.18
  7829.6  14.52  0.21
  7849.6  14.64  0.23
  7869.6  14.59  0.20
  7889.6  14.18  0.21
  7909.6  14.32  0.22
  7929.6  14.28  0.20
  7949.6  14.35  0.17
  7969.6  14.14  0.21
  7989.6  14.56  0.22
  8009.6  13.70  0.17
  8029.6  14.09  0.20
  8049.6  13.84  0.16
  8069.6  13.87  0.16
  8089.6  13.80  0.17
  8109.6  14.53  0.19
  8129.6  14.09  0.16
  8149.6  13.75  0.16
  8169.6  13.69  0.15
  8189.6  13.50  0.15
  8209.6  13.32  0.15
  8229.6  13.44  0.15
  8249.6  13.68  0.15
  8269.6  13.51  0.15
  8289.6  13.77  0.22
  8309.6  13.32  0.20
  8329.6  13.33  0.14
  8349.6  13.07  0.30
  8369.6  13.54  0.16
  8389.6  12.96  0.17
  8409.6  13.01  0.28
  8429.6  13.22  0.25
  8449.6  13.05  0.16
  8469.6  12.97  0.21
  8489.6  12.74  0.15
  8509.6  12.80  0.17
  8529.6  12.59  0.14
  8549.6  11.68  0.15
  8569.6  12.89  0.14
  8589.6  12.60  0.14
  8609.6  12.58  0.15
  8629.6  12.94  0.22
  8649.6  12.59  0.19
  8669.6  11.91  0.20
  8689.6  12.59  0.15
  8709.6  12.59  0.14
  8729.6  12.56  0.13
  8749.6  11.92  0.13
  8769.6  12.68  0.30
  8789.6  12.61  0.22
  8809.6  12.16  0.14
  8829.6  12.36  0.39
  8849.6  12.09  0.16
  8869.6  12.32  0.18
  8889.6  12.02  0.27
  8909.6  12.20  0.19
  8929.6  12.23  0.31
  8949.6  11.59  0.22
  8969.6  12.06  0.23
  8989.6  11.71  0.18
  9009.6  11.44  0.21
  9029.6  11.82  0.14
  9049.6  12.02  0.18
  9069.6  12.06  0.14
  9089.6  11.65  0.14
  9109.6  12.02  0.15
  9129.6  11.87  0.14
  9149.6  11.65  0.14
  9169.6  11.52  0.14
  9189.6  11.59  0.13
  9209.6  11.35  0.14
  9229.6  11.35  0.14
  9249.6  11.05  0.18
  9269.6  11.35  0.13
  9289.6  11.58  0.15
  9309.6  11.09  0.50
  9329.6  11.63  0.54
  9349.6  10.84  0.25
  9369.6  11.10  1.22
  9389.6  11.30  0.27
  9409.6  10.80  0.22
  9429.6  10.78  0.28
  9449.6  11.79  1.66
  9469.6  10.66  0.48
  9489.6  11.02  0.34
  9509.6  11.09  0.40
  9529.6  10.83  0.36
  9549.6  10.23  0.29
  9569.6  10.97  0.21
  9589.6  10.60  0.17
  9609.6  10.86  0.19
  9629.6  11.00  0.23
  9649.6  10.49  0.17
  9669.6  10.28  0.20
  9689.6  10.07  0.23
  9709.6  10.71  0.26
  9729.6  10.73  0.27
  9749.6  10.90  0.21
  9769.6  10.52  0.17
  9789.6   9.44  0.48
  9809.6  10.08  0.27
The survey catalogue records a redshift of 0.000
